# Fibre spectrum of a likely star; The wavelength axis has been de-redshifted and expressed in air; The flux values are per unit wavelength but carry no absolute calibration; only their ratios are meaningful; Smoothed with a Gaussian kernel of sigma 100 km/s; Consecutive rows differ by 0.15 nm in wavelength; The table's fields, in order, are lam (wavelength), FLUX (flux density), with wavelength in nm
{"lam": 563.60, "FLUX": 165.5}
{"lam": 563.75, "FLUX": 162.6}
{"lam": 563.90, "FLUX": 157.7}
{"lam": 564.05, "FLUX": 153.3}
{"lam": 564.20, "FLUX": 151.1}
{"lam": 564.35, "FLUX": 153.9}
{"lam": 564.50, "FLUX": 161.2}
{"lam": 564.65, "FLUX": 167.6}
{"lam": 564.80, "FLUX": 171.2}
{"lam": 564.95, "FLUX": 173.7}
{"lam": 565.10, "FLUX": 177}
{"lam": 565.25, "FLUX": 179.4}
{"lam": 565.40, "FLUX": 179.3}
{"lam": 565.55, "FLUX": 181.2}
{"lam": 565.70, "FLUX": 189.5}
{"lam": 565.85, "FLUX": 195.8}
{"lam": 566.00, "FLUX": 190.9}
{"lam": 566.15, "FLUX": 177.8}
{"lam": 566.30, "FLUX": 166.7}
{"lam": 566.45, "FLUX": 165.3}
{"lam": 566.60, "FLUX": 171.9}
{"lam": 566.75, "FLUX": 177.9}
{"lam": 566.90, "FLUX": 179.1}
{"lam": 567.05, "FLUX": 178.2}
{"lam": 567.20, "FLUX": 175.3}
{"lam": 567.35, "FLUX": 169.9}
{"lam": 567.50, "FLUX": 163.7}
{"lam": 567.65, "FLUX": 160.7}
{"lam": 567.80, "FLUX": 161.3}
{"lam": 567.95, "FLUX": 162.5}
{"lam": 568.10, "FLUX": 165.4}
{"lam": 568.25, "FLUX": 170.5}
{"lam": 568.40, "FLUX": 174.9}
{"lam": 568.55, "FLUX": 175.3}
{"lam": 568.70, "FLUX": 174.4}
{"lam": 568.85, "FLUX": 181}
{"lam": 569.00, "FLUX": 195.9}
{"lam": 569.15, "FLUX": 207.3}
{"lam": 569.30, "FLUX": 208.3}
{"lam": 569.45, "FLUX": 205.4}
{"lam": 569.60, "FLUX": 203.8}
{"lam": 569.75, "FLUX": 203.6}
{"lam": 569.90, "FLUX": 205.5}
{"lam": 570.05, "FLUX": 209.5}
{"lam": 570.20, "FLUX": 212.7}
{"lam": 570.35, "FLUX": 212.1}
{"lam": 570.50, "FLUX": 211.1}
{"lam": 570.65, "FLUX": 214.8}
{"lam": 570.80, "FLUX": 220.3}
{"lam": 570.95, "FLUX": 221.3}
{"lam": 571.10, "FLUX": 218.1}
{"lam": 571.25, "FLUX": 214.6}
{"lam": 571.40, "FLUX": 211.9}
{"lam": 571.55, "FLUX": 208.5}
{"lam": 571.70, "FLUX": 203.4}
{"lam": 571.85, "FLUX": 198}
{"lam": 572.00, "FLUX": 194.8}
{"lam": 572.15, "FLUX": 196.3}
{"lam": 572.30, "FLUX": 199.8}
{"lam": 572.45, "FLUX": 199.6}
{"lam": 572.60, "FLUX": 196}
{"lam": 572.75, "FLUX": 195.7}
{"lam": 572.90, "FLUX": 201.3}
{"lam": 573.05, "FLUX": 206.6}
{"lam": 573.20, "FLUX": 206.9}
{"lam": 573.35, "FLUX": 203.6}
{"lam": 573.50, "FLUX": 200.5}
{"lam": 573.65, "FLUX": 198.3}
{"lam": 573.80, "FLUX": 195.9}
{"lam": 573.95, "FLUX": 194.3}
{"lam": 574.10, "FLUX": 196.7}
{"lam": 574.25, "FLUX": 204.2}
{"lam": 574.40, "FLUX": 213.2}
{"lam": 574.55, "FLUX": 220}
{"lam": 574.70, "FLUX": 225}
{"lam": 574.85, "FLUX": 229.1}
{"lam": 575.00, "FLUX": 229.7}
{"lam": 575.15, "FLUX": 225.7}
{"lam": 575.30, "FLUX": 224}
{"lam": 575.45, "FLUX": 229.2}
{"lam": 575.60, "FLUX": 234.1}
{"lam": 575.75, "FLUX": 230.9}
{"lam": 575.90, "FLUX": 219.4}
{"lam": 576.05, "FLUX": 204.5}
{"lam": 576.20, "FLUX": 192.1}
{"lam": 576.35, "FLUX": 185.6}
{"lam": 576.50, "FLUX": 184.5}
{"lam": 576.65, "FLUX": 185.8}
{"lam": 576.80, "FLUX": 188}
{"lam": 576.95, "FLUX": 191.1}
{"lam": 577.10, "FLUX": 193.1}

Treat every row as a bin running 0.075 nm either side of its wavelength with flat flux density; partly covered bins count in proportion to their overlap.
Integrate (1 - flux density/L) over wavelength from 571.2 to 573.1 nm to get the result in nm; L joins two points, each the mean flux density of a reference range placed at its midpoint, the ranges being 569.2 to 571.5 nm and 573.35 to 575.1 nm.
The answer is 0.080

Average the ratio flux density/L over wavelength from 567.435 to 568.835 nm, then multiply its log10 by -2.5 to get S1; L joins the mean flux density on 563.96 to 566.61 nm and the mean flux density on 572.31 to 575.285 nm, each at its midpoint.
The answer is 0.10 mag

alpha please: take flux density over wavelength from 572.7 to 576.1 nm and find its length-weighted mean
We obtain 213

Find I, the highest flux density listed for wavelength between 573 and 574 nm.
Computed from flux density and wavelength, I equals 206.9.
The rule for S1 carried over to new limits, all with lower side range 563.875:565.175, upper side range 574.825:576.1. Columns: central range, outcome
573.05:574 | 0.072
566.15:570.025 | 0.019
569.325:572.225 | -0.054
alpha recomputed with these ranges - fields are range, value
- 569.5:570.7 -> 209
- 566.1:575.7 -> 198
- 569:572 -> 209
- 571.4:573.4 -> 201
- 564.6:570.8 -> 185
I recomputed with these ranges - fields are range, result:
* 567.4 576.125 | 234.1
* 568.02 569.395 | 208.3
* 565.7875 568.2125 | 195.8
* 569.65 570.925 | 220.3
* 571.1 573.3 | 218.1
